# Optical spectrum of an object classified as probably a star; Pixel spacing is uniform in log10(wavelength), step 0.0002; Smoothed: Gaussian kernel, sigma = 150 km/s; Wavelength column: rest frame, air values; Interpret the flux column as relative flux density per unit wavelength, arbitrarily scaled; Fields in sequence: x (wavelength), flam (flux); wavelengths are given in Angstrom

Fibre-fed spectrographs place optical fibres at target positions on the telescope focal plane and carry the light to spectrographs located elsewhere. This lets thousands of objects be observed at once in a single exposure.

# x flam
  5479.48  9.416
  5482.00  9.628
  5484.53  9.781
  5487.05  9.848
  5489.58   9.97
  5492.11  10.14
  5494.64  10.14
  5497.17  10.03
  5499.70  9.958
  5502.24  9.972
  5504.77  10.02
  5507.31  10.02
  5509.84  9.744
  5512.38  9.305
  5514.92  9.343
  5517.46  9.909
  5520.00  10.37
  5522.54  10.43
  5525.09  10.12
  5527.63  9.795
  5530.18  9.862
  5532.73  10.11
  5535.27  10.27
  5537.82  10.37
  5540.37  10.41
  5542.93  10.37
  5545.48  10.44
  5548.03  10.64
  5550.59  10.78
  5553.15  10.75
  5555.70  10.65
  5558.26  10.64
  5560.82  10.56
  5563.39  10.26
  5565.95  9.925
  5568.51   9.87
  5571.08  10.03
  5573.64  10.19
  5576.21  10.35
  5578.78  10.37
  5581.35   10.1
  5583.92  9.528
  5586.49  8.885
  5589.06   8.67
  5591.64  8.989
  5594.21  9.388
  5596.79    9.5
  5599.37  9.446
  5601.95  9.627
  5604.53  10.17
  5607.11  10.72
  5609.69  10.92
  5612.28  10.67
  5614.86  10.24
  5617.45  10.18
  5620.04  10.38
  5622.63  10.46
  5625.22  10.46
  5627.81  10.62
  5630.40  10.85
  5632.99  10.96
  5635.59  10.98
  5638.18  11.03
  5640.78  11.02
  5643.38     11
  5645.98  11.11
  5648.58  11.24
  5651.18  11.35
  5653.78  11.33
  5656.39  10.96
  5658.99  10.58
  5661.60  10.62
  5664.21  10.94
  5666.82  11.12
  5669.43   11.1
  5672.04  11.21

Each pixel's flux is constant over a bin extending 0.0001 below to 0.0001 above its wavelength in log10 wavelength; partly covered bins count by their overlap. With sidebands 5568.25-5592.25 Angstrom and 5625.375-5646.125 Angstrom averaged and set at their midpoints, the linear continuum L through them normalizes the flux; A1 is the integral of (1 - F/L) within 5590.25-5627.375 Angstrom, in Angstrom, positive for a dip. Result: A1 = 0.9 Angstrom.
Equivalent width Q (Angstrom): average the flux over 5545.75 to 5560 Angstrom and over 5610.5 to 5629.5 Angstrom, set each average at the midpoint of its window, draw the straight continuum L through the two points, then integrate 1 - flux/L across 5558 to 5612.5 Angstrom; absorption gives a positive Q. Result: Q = 3.33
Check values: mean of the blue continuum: 10.7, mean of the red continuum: 10.4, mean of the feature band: 9.92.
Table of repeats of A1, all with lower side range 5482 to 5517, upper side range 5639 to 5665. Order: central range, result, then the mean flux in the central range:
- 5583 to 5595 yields 1.68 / 9.07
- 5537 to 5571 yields -0.50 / 10.4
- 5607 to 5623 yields 0.35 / 10.5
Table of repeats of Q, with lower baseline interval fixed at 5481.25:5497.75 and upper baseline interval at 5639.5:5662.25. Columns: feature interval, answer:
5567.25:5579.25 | 0.4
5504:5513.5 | 0.3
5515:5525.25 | 0.0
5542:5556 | -0.4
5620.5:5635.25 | 0.3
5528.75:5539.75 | 0.1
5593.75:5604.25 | 1.1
